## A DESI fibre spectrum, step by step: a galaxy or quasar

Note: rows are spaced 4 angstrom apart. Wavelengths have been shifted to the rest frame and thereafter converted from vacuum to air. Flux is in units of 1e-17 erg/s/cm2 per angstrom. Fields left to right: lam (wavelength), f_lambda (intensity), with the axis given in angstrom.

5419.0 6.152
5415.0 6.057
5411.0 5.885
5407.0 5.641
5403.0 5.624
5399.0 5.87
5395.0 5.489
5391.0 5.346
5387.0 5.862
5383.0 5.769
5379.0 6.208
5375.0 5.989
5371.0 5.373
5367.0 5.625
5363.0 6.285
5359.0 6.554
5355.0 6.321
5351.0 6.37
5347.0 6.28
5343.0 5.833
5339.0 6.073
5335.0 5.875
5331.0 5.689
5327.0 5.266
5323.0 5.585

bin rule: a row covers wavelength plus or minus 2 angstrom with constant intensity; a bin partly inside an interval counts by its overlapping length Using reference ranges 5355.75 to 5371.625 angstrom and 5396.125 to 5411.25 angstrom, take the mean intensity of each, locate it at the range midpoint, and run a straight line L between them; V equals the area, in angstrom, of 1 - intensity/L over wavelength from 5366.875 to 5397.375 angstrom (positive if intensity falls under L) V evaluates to 0.9 angstrom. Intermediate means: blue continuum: 6.04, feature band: 5.71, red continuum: 5.72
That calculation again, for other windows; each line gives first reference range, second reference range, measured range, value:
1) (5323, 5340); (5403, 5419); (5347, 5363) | -1.8 angstrom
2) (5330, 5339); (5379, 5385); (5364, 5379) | 0.3 angstrom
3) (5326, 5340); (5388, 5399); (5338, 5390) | -3.6 angstrom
